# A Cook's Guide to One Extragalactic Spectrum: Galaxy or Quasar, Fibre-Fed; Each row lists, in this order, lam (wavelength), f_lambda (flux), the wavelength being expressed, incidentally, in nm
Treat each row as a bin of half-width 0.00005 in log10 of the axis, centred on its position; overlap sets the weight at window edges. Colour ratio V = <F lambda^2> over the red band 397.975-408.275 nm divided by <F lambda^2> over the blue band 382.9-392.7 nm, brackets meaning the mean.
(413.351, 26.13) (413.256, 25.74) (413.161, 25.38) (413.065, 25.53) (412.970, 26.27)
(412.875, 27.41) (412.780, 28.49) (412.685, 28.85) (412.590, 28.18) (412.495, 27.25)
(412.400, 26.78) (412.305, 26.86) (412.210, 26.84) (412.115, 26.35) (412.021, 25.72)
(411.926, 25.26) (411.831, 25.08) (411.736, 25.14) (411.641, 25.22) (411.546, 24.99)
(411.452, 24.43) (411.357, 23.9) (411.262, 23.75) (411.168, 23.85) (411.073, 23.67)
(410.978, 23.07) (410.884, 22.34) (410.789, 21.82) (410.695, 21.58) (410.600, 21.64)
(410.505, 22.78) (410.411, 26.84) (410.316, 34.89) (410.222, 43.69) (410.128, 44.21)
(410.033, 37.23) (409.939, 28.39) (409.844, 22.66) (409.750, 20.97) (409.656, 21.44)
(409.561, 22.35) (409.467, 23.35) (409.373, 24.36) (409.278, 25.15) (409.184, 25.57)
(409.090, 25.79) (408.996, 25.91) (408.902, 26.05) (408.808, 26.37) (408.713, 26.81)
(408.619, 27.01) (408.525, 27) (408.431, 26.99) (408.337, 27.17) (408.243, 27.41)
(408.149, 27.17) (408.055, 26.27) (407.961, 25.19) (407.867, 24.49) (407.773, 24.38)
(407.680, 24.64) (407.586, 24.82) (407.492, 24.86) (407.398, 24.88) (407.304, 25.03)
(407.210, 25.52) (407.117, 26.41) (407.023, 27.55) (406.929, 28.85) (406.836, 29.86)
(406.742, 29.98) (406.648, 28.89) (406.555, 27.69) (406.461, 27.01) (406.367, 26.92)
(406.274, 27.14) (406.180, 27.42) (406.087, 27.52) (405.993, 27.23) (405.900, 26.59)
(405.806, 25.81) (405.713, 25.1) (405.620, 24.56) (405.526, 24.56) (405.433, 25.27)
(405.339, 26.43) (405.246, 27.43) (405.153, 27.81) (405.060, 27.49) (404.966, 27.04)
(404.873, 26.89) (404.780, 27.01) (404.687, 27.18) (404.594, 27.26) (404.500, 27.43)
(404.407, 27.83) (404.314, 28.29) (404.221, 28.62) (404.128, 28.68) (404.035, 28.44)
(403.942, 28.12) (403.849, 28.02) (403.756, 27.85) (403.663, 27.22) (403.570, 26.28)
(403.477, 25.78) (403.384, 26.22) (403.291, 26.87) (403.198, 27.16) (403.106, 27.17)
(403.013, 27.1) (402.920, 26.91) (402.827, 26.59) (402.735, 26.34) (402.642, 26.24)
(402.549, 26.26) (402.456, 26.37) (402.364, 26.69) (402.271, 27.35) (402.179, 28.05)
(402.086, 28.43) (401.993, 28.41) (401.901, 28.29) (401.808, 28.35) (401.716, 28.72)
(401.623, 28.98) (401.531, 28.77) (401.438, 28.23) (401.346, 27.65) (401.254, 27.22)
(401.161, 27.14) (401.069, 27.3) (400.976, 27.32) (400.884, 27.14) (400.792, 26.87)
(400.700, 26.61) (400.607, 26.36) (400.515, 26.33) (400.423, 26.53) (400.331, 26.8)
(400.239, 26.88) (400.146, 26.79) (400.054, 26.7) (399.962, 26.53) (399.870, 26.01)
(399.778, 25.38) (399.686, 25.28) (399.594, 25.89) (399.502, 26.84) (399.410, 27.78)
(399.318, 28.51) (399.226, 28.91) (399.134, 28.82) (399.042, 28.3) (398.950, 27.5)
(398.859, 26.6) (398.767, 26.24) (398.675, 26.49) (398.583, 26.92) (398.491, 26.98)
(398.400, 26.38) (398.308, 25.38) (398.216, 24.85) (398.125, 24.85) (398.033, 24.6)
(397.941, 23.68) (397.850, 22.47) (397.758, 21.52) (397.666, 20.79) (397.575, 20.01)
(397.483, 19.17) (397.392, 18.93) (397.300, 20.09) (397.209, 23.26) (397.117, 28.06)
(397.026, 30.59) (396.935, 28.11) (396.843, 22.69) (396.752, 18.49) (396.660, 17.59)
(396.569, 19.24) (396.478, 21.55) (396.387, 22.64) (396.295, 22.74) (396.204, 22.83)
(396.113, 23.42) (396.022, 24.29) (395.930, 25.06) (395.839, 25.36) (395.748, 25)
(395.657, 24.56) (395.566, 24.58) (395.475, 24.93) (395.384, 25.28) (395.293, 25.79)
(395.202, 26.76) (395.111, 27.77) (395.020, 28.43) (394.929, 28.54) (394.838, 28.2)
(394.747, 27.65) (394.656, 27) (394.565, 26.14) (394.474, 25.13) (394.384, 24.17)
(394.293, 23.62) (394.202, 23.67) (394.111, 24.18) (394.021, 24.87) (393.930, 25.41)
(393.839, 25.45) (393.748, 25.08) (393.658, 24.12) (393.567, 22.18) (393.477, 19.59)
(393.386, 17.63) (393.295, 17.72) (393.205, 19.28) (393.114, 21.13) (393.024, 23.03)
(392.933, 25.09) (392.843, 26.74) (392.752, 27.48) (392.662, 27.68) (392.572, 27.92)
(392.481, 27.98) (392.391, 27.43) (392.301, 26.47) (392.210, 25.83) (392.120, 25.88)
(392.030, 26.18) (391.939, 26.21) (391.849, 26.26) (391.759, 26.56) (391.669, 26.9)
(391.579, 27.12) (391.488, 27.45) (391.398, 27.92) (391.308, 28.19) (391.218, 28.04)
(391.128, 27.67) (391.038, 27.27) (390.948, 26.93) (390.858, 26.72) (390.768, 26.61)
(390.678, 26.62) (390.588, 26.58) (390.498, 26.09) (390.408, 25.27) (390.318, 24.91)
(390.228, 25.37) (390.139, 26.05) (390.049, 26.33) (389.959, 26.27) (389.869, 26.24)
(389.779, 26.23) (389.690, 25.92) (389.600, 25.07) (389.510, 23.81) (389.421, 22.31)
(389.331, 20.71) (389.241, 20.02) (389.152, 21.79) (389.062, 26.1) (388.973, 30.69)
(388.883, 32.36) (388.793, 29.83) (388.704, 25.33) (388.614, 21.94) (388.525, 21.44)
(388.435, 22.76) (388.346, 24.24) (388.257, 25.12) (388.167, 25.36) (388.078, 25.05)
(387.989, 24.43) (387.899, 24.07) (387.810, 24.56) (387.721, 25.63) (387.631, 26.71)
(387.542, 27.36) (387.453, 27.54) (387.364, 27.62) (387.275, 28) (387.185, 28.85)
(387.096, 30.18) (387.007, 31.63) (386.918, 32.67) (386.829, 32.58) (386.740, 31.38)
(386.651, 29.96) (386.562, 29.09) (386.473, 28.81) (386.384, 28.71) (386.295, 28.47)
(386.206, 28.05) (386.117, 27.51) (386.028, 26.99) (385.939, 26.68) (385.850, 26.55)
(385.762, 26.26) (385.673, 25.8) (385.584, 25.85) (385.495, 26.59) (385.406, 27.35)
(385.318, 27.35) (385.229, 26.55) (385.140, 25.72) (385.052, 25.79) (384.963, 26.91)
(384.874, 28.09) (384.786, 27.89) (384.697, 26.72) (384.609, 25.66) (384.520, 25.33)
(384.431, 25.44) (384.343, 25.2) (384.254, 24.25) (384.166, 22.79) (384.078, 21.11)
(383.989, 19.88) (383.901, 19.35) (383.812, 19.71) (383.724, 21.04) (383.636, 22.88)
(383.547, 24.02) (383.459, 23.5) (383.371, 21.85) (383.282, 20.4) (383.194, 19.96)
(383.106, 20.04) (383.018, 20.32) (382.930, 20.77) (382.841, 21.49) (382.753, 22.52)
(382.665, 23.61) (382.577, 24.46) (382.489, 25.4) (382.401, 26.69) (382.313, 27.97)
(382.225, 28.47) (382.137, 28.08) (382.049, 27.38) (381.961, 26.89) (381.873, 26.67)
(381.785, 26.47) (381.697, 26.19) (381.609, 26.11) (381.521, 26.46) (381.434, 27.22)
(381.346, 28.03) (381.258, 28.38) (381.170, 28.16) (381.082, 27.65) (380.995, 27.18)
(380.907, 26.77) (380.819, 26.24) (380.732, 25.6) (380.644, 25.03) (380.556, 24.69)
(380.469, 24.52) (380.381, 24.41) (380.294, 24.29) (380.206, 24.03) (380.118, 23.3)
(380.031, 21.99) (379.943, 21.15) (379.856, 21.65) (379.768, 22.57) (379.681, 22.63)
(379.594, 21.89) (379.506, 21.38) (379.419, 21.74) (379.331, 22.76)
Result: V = 1.12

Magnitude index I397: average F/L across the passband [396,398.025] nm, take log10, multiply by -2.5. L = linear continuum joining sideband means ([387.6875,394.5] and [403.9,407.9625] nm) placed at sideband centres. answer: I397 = 0.156 mag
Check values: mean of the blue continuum 25.2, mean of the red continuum 26.8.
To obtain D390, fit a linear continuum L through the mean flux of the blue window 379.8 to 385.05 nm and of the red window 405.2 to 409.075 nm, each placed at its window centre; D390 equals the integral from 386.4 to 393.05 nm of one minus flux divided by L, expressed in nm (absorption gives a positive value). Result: -0.38 nm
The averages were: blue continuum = 24.5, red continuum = 26.5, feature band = 26.6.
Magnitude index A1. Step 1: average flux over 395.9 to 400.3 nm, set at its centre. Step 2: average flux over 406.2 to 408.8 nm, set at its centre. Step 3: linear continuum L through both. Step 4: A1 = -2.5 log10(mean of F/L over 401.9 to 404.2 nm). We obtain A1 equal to -0.06 mag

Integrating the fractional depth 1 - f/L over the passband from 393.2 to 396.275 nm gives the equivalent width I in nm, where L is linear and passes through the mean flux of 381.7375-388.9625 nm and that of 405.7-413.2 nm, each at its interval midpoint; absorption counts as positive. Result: 0.170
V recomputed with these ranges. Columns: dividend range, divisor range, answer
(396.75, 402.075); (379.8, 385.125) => 1.16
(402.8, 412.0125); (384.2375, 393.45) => 1.11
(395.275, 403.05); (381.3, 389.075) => 1.06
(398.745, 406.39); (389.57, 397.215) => 1.13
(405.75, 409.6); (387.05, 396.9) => 1.13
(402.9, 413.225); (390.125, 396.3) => 1.12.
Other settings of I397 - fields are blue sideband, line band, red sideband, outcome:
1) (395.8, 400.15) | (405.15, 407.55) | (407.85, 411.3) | -0.036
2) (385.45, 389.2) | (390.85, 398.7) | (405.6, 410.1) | 0.089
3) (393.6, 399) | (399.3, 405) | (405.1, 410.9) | -0.067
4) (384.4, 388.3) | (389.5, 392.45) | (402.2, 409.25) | 0.030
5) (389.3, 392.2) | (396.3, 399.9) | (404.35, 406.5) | 0.082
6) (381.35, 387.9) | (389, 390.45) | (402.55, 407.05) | 0.068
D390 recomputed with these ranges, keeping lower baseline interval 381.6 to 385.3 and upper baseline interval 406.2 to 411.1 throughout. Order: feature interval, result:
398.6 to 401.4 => -0.13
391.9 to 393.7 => 0.06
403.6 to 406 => -0.08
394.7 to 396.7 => 0.06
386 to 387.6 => -0.30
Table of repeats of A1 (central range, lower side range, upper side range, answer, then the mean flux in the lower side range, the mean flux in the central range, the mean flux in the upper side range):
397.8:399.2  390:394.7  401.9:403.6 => 0.01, 25.4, 26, 26.9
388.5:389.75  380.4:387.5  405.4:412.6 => 0.05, 26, 24.9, 26.3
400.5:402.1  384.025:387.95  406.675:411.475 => -0.04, 27.2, 27.7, 26.3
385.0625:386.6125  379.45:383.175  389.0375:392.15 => -0.08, 24.8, 27.2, 25.8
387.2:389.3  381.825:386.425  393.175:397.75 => -0.05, 24.9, 25.6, 23.7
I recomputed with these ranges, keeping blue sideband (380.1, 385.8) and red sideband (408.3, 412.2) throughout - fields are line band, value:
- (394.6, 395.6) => -0.054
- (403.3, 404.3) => -0.065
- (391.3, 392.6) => -0.081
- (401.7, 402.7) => -0.067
